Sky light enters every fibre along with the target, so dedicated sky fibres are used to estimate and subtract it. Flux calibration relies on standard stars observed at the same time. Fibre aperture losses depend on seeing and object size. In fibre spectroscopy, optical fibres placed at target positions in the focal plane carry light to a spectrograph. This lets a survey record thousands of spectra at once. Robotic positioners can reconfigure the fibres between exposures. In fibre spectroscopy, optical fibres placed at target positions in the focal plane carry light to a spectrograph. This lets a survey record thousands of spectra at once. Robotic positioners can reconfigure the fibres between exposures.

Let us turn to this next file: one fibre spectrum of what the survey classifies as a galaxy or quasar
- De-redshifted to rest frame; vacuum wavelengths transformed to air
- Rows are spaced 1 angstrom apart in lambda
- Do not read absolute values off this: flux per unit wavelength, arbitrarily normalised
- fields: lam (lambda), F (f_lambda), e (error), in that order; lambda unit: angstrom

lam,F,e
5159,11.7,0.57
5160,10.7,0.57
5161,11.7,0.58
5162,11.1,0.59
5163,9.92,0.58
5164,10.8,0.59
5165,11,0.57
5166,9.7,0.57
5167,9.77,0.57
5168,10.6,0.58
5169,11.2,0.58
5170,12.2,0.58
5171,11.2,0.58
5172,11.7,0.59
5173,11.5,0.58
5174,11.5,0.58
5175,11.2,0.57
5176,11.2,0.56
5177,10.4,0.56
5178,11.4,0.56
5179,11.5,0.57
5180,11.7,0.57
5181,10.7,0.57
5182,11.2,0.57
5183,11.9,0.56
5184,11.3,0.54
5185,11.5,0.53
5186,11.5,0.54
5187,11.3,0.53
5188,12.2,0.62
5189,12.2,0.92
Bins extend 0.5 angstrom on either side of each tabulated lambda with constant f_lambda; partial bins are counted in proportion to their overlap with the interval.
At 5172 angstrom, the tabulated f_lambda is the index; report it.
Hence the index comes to 11.7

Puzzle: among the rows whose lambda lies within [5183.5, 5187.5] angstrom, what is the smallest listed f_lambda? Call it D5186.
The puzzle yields 11.3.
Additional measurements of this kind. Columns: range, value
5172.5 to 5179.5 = 10.4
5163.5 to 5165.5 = 10.8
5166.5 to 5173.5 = 9.77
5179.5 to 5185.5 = 10.7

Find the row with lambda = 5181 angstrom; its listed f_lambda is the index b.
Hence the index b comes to 10.7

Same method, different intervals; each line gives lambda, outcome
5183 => 11.9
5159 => 11.7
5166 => 9.7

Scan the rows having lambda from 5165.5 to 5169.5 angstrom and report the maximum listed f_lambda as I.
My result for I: 11.2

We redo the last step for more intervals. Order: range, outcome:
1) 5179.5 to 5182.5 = 11.7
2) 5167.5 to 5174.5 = 12.2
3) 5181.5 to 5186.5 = 11.9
